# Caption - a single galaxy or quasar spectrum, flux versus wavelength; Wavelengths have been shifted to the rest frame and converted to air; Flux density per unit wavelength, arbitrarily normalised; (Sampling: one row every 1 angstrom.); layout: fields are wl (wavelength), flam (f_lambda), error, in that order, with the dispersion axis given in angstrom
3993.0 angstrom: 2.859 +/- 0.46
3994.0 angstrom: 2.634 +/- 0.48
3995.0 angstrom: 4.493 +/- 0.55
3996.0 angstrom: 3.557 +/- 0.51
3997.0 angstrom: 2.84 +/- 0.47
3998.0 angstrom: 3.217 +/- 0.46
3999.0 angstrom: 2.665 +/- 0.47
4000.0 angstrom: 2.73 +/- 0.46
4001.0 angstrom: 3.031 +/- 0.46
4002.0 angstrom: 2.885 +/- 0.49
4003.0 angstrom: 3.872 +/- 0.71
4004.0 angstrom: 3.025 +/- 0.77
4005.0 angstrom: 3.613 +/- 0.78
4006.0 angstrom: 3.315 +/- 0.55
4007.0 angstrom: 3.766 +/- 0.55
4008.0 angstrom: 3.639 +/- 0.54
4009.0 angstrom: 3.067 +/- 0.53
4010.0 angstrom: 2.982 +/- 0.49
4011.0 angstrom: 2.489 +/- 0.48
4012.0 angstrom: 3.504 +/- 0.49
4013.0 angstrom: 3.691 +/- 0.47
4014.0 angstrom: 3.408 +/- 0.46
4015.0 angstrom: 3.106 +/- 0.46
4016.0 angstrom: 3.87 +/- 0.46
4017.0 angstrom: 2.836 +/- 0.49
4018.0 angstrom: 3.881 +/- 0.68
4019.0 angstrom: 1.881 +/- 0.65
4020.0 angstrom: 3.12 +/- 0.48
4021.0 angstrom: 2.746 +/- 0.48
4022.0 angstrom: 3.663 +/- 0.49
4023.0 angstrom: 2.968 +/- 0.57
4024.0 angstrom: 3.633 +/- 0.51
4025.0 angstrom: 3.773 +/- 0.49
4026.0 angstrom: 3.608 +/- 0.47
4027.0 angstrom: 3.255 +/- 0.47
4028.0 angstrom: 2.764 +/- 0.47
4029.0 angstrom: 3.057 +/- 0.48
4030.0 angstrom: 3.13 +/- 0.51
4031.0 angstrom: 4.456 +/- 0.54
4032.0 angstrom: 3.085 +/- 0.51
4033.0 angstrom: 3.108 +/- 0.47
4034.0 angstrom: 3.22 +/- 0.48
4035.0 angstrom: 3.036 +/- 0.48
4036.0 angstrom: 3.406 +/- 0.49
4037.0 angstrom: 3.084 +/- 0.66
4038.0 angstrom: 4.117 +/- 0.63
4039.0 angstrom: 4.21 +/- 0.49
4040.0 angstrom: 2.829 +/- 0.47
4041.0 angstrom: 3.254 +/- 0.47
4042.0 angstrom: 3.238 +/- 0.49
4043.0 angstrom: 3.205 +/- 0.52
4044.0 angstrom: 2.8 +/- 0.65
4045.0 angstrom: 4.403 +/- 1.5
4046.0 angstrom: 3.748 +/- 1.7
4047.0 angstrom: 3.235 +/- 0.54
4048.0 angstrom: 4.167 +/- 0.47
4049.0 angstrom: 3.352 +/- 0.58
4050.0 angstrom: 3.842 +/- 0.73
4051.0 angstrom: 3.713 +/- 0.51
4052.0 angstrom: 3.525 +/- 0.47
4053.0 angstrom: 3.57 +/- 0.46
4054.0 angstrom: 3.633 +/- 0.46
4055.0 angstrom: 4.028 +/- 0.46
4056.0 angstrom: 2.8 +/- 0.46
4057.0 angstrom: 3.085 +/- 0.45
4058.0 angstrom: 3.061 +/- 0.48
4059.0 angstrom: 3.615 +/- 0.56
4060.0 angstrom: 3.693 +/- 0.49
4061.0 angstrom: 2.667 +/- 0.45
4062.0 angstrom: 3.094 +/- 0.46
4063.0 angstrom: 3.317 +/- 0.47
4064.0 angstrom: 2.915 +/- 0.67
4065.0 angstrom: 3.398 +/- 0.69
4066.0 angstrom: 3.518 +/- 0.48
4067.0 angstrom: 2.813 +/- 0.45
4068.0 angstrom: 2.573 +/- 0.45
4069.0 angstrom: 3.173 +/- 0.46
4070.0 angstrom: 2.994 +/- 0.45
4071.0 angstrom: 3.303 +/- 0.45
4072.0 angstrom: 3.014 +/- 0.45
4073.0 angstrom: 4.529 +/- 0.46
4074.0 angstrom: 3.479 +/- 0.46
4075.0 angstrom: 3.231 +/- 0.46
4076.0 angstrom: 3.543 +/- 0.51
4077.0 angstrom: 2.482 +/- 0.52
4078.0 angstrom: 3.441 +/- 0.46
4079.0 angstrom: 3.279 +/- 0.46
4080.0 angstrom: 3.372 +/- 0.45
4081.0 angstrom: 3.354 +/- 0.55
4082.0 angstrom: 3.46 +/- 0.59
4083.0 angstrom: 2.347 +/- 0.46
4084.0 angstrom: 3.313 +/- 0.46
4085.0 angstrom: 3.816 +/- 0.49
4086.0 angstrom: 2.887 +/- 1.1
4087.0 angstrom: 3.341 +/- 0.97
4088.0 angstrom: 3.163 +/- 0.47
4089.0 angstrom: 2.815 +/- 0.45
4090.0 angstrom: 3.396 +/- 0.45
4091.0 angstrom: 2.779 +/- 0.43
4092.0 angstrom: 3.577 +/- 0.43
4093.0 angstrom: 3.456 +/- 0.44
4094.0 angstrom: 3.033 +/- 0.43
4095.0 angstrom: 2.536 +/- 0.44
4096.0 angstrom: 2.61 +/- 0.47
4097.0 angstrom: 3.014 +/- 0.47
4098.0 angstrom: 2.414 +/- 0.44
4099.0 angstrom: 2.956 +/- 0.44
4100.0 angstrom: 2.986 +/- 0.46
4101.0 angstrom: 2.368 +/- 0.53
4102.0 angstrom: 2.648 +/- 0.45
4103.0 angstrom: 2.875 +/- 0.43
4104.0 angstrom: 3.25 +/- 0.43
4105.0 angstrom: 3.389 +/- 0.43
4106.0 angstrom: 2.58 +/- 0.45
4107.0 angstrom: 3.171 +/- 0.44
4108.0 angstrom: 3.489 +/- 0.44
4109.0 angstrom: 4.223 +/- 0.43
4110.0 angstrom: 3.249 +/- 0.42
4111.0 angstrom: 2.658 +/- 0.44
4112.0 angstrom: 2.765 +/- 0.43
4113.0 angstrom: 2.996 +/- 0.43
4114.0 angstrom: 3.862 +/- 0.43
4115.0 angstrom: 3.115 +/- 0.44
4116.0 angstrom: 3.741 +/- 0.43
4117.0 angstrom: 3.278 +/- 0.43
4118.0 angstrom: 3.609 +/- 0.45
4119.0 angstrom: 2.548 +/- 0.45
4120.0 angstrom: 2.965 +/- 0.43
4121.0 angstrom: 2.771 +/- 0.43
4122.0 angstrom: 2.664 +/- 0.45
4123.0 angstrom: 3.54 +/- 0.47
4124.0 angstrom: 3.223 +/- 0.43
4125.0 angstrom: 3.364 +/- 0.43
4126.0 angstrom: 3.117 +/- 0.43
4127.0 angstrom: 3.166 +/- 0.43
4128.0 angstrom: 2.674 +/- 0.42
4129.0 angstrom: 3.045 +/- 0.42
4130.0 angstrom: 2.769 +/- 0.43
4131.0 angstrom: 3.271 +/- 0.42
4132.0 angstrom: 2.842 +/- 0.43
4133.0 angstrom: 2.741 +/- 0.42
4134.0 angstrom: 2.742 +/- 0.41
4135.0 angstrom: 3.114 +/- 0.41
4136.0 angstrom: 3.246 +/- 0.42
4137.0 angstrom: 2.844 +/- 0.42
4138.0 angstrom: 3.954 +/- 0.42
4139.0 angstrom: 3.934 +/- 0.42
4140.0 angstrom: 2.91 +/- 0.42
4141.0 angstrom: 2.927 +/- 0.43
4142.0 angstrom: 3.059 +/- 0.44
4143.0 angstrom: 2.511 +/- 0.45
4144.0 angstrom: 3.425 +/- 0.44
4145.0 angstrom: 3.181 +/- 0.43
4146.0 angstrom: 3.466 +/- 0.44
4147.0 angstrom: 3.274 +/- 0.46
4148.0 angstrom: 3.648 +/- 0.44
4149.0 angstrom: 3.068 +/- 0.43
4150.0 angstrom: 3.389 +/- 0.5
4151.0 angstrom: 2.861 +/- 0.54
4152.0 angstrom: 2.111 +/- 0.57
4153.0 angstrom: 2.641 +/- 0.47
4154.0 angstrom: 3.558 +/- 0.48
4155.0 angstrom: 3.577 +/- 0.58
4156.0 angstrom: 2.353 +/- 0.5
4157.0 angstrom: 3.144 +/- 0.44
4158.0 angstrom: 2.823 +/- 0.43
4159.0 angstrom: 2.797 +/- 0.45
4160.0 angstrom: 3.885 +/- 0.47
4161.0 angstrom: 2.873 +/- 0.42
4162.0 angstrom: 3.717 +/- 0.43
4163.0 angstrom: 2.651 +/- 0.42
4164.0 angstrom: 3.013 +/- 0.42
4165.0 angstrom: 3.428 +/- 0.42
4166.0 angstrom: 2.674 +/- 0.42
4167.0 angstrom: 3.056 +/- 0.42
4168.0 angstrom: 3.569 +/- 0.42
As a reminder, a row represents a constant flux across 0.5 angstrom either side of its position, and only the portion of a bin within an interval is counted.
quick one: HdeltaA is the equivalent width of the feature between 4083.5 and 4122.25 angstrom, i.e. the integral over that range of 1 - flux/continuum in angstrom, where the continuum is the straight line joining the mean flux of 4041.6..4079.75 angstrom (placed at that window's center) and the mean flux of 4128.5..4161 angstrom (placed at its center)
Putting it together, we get 1.6 angstrom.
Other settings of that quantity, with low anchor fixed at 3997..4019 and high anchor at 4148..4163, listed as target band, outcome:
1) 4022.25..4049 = -1.86 angstrom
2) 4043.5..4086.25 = -2.41 angstrom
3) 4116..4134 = 0.30 angstrom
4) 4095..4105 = 1.01 angstrom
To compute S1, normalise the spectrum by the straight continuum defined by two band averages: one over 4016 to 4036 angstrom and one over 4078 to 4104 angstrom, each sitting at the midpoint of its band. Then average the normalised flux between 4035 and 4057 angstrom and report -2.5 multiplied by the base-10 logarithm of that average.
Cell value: -0.11 mag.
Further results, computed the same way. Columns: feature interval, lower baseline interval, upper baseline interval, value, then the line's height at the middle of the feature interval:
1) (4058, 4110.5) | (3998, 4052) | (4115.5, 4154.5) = 0.02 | 3.21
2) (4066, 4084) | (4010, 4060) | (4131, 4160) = 0.02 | 3.27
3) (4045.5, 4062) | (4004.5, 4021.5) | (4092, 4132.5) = -0.10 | 3.16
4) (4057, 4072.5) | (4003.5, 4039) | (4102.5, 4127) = 0.04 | 3.25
